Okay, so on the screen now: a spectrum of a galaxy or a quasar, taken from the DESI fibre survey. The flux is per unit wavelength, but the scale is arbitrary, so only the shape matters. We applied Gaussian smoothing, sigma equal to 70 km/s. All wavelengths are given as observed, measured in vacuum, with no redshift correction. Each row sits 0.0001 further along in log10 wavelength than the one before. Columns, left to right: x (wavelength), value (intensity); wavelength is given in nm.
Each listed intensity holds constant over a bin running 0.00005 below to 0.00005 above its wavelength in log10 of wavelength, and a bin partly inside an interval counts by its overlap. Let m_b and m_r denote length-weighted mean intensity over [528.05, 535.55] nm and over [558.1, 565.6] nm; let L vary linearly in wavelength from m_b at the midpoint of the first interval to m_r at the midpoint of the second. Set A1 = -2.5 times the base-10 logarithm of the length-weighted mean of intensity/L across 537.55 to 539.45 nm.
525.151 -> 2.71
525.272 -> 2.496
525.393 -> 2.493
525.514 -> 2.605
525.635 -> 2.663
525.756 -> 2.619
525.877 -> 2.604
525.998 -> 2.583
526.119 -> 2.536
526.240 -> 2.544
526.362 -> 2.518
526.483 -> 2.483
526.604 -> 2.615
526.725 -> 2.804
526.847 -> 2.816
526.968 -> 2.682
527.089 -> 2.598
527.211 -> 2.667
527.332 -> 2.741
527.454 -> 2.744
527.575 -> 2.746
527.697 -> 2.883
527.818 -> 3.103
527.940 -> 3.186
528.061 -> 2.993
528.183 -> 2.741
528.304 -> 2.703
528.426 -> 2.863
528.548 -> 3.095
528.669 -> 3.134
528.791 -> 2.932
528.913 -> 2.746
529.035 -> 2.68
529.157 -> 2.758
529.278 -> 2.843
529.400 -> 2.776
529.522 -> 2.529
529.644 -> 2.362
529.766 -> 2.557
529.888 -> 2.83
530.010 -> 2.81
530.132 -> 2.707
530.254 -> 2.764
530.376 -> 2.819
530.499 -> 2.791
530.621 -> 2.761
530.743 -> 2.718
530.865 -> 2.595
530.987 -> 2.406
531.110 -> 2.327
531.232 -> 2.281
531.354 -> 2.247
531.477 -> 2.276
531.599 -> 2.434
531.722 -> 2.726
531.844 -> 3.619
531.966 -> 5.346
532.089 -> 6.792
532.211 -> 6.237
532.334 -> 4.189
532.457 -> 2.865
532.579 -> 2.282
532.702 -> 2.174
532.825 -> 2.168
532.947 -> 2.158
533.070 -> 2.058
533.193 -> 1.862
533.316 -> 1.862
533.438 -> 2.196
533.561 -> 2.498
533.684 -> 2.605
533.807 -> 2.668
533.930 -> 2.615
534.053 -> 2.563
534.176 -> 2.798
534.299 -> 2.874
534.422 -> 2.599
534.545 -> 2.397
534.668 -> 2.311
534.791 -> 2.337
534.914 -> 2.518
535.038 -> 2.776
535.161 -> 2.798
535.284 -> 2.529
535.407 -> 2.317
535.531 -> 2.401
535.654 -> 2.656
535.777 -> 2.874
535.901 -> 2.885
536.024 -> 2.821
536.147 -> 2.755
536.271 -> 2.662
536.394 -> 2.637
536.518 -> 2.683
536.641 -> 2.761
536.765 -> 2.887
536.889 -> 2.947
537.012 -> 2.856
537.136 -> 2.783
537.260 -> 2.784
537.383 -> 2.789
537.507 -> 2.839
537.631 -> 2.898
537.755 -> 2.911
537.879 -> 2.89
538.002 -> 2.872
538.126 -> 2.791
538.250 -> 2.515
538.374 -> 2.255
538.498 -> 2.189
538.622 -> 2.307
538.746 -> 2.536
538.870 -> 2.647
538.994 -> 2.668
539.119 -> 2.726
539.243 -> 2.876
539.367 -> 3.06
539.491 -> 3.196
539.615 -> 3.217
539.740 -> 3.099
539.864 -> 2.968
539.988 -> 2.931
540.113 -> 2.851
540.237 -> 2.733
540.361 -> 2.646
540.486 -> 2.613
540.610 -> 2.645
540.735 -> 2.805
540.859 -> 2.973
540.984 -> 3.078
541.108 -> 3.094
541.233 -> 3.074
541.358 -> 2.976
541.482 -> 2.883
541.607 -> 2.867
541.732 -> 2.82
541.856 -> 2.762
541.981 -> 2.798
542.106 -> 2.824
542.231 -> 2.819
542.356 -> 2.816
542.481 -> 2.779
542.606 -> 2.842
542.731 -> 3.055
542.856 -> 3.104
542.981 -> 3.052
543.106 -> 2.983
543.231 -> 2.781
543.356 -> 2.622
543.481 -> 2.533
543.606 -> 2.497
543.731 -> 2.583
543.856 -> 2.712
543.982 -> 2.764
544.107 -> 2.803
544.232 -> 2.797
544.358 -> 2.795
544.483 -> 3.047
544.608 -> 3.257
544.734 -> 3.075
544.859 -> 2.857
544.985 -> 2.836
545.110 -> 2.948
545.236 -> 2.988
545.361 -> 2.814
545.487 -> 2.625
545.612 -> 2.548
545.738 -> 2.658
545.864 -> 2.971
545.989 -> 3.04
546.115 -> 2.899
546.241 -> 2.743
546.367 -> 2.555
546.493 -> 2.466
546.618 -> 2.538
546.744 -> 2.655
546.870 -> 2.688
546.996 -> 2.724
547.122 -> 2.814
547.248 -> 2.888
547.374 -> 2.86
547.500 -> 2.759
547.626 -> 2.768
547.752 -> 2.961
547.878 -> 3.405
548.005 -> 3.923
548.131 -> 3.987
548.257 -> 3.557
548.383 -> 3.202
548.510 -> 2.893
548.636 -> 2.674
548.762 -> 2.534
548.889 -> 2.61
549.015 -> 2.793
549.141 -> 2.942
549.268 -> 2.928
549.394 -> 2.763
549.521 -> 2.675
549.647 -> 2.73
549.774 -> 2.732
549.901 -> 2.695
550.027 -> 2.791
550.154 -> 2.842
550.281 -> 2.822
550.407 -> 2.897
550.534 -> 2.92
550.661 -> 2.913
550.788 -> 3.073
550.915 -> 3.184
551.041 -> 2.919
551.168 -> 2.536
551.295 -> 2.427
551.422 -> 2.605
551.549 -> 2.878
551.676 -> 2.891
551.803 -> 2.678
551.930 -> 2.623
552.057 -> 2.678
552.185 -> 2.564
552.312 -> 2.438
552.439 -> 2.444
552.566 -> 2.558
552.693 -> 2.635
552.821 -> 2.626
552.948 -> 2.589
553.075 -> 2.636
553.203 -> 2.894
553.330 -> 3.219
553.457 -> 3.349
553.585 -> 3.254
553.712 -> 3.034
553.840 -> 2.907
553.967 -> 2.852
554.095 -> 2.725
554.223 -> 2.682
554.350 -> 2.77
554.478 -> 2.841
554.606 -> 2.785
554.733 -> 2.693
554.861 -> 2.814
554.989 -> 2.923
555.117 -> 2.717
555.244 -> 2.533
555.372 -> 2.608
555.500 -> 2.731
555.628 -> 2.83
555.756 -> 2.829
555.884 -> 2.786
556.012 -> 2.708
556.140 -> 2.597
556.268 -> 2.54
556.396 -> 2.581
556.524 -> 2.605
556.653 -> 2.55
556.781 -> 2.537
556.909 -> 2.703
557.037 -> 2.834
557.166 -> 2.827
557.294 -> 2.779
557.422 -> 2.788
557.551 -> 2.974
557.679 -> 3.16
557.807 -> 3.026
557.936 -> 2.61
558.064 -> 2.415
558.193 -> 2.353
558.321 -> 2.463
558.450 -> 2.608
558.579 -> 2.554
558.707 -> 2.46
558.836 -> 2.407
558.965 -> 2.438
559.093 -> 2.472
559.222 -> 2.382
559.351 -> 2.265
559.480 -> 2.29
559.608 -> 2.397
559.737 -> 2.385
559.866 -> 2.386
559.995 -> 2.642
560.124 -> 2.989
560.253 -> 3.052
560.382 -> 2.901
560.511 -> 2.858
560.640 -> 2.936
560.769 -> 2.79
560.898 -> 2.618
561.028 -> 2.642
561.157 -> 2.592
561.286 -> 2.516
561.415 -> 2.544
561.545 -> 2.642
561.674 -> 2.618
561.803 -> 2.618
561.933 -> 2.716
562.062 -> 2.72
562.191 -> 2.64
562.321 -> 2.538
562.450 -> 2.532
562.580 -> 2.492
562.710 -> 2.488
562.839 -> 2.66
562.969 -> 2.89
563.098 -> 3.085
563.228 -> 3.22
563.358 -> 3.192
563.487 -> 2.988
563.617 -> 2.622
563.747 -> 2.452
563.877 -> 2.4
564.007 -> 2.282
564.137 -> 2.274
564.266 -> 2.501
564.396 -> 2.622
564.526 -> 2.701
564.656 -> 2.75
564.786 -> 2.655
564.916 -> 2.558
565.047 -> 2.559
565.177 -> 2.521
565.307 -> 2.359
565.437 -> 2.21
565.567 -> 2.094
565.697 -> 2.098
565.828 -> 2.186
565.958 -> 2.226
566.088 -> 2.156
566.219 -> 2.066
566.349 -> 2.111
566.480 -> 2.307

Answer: 0.02 mag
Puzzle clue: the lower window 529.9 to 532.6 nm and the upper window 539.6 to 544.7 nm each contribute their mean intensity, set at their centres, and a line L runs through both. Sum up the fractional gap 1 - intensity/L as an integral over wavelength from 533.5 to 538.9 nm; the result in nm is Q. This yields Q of 0.672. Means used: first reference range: 3.19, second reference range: 2.86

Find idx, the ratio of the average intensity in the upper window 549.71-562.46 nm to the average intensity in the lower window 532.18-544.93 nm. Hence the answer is 1.0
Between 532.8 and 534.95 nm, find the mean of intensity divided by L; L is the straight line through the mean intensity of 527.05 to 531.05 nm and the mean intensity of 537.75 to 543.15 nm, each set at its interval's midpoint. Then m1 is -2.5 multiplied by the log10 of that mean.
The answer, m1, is 0.17 mag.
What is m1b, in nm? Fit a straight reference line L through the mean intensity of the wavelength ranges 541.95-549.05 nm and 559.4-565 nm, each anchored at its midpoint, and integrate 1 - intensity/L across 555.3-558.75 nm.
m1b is 0.05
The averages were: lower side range 2.87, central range 2.68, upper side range 2.66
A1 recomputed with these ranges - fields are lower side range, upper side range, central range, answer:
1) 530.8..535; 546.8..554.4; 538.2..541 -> 0.029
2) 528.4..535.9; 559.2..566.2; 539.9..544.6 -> -0.048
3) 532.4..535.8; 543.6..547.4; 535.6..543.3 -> -0.084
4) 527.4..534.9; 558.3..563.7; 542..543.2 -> -0.060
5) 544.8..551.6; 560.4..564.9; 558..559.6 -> 0.125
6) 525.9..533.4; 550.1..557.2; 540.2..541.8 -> -0.025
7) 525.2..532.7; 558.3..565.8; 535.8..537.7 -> 0.006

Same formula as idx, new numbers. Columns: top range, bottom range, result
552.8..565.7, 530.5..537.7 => 0.96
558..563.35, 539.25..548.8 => 0.91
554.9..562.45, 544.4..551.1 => 0.92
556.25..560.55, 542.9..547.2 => 0.94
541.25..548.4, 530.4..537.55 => 1.03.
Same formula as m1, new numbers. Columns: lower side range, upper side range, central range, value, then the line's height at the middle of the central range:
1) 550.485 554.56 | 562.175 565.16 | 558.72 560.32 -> 0.08 mag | 2.7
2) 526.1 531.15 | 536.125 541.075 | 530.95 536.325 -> -0.01 mag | 2.76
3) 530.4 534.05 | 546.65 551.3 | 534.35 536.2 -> 0.11 mag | 2.89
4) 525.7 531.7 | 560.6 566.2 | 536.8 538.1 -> -0.08 mag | 2.66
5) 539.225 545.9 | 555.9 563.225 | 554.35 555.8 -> -0.02 mag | 2.7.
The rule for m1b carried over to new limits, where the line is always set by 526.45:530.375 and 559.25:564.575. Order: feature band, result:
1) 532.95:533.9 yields 0.17 nm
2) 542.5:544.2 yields -0.04 nm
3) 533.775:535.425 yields 0.10 nm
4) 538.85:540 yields -0.09 nm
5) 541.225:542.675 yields -0.06 nm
